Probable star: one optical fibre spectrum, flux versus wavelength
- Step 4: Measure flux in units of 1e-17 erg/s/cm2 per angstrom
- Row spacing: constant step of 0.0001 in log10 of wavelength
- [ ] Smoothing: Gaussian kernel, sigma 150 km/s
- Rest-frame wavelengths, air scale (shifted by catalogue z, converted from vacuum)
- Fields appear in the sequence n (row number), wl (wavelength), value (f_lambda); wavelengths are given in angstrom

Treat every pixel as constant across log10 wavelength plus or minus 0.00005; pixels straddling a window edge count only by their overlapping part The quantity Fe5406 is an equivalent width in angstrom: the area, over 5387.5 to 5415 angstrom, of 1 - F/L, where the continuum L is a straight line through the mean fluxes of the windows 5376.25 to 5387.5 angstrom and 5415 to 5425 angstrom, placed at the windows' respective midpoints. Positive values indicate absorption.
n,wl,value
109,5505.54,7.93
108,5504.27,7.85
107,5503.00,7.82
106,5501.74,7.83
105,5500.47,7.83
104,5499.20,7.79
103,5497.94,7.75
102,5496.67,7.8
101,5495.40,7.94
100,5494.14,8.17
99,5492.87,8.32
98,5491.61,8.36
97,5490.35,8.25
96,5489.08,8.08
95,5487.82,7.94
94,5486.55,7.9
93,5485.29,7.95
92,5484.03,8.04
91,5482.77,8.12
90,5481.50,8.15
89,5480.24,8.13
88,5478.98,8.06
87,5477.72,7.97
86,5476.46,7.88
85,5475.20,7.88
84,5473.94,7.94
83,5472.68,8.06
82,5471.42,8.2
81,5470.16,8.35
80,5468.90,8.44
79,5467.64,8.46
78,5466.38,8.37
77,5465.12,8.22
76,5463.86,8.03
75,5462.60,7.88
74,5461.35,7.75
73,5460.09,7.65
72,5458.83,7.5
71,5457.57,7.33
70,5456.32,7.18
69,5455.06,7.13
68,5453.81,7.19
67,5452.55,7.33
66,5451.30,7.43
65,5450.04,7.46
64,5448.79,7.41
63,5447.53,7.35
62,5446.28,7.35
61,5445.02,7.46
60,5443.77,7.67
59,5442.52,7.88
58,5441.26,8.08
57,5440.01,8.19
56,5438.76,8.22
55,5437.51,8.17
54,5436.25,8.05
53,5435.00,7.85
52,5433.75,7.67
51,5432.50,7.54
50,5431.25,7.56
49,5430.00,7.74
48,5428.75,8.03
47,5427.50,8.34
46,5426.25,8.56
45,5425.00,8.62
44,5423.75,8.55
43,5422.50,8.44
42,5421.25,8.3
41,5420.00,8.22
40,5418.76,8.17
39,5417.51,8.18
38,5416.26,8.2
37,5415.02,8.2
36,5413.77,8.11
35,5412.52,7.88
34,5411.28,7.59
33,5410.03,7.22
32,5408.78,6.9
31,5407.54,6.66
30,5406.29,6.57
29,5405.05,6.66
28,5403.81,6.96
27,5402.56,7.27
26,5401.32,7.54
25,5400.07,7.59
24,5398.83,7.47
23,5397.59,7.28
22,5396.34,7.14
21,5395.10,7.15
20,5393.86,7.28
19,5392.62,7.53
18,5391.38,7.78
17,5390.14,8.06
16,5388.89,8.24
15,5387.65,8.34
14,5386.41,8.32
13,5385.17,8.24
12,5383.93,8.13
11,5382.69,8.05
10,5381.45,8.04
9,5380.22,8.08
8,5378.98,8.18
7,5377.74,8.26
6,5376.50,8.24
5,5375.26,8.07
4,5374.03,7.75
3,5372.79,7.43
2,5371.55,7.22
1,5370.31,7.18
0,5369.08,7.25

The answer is 2.8 angstrom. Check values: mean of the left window 8.18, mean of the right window 8.31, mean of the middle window 7.42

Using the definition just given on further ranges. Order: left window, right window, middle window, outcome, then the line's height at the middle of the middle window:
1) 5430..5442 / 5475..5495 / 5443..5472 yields 1.0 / 7.99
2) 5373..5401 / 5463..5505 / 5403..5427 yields 0.4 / 7.92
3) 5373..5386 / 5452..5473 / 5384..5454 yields 1.9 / 7.96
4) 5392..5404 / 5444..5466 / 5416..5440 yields -2.2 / 7.43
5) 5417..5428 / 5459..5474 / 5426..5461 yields 2.4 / 8.24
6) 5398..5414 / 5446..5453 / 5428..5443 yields -1.2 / 7.35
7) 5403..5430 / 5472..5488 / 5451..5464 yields 0.8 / 7.94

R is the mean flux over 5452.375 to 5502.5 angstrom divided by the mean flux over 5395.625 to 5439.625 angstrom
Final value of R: 1.0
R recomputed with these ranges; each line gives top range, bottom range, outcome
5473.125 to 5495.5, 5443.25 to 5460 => 1.09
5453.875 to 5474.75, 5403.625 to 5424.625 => 1.02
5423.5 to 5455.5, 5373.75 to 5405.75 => 1.01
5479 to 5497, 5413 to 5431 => 0.98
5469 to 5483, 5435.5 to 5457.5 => 1.06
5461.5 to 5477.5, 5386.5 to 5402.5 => 1.07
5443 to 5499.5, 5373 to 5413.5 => 1.03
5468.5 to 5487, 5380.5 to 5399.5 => 1.03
